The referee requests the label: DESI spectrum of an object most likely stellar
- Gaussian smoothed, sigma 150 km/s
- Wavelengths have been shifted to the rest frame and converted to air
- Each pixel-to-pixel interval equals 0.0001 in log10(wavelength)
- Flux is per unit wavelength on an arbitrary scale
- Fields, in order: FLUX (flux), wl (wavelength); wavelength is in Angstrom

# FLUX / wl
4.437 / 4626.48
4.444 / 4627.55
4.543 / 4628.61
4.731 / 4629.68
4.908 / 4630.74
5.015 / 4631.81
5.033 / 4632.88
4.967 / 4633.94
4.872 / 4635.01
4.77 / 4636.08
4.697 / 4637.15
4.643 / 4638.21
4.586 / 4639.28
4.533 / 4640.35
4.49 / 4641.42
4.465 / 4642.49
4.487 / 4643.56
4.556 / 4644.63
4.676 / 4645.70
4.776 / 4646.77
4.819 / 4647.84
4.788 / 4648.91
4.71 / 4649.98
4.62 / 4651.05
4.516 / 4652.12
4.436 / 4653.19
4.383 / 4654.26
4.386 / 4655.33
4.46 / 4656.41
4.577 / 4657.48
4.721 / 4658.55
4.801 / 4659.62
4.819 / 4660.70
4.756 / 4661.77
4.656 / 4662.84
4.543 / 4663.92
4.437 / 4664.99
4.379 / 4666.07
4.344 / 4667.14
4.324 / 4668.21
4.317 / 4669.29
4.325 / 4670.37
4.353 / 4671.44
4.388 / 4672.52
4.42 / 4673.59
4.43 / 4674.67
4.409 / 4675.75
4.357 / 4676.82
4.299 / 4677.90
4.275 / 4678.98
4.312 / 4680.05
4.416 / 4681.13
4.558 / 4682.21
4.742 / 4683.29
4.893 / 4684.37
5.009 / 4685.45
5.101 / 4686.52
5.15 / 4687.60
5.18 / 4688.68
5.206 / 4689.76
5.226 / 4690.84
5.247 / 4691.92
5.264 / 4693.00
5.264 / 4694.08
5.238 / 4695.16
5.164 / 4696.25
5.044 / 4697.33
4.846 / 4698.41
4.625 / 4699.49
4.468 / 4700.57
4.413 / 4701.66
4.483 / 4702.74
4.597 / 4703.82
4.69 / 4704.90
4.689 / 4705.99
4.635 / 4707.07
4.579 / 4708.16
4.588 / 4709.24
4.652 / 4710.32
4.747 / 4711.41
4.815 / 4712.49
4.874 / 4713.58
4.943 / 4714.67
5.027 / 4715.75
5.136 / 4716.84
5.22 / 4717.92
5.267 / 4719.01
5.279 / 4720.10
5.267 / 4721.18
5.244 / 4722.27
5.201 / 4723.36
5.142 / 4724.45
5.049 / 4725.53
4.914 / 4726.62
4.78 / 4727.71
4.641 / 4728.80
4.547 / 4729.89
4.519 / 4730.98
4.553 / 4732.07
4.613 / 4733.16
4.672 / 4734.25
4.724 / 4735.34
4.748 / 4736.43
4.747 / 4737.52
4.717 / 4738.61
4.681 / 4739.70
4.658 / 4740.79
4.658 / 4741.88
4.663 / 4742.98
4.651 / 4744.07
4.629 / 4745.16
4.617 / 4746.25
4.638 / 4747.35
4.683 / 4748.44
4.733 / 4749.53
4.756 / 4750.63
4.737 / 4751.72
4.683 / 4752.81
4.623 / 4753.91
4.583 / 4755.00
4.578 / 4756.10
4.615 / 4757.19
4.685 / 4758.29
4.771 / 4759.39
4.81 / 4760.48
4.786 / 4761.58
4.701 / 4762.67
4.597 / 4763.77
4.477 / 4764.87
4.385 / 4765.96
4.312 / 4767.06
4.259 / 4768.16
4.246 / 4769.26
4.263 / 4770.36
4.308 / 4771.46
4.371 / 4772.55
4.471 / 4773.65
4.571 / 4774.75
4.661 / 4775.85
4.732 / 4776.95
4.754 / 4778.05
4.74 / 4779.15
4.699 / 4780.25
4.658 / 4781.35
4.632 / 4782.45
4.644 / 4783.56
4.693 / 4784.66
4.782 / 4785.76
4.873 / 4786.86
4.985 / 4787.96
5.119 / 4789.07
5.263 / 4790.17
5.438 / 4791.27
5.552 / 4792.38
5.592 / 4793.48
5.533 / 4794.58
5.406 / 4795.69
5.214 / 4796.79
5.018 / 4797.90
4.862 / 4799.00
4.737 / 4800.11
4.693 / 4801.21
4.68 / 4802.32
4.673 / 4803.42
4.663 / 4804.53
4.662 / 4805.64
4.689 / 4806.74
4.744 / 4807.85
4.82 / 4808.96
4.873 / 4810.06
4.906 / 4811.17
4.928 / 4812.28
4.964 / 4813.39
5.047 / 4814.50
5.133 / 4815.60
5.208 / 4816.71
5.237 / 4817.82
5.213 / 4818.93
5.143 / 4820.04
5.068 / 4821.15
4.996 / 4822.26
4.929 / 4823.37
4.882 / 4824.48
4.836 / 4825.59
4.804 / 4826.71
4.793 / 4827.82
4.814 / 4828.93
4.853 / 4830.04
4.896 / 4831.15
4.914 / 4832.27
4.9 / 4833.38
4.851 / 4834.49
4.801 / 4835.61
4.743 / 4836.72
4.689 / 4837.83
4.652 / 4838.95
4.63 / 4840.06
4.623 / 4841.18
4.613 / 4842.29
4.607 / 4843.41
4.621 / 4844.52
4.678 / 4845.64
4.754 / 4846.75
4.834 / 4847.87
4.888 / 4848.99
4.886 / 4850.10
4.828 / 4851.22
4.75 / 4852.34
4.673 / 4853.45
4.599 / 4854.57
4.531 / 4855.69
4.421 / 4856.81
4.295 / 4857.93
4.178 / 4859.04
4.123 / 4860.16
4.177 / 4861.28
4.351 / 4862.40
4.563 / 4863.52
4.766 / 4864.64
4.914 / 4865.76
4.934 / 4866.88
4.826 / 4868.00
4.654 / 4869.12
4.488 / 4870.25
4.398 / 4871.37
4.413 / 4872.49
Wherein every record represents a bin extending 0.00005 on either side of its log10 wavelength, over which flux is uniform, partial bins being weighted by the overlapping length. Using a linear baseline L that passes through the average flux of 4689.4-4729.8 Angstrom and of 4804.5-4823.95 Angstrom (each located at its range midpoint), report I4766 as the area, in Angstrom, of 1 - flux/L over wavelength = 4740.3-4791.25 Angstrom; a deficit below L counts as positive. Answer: 3.01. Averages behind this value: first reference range 4.93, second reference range 4.97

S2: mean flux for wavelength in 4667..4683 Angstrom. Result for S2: 4.37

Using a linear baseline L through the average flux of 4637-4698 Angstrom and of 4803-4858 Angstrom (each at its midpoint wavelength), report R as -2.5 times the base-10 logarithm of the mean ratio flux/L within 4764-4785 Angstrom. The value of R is 0.06 mag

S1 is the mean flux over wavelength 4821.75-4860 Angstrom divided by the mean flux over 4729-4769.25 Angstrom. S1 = 1.02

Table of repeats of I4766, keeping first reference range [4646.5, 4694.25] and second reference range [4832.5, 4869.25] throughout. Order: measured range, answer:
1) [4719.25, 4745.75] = -0.9 Angstrom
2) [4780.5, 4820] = -2.8 Angstrom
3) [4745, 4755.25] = -0.1 Angstrom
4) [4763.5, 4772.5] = 0.6 Angstrom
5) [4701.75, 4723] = -1.0 Angstrom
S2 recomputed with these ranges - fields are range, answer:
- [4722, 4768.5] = 4.69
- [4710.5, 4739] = 4.9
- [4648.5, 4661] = 4.6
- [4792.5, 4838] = 4.95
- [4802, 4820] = 4.91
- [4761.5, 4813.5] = 4.78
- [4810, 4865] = 4.77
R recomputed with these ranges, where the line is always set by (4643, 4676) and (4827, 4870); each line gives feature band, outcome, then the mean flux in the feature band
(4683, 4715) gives -0.07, 4.88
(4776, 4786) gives -0.02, 4.7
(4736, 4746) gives -0.02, 4.68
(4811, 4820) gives -0.10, 5.09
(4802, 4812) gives -0.03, 4.75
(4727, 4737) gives -0.01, 4.65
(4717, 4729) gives -0.12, 5.11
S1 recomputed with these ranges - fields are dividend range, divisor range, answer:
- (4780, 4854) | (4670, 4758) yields 1.03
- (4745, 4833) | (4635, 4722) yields 1.02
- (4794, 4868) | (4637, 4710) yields 1.03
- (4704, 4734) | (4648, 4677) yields 1.08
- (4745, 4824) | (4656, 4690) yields 1.05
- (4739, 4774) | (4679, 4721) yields 0.94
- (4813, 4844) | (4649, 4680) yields 1.09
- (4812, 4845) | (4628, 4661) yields 1.05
